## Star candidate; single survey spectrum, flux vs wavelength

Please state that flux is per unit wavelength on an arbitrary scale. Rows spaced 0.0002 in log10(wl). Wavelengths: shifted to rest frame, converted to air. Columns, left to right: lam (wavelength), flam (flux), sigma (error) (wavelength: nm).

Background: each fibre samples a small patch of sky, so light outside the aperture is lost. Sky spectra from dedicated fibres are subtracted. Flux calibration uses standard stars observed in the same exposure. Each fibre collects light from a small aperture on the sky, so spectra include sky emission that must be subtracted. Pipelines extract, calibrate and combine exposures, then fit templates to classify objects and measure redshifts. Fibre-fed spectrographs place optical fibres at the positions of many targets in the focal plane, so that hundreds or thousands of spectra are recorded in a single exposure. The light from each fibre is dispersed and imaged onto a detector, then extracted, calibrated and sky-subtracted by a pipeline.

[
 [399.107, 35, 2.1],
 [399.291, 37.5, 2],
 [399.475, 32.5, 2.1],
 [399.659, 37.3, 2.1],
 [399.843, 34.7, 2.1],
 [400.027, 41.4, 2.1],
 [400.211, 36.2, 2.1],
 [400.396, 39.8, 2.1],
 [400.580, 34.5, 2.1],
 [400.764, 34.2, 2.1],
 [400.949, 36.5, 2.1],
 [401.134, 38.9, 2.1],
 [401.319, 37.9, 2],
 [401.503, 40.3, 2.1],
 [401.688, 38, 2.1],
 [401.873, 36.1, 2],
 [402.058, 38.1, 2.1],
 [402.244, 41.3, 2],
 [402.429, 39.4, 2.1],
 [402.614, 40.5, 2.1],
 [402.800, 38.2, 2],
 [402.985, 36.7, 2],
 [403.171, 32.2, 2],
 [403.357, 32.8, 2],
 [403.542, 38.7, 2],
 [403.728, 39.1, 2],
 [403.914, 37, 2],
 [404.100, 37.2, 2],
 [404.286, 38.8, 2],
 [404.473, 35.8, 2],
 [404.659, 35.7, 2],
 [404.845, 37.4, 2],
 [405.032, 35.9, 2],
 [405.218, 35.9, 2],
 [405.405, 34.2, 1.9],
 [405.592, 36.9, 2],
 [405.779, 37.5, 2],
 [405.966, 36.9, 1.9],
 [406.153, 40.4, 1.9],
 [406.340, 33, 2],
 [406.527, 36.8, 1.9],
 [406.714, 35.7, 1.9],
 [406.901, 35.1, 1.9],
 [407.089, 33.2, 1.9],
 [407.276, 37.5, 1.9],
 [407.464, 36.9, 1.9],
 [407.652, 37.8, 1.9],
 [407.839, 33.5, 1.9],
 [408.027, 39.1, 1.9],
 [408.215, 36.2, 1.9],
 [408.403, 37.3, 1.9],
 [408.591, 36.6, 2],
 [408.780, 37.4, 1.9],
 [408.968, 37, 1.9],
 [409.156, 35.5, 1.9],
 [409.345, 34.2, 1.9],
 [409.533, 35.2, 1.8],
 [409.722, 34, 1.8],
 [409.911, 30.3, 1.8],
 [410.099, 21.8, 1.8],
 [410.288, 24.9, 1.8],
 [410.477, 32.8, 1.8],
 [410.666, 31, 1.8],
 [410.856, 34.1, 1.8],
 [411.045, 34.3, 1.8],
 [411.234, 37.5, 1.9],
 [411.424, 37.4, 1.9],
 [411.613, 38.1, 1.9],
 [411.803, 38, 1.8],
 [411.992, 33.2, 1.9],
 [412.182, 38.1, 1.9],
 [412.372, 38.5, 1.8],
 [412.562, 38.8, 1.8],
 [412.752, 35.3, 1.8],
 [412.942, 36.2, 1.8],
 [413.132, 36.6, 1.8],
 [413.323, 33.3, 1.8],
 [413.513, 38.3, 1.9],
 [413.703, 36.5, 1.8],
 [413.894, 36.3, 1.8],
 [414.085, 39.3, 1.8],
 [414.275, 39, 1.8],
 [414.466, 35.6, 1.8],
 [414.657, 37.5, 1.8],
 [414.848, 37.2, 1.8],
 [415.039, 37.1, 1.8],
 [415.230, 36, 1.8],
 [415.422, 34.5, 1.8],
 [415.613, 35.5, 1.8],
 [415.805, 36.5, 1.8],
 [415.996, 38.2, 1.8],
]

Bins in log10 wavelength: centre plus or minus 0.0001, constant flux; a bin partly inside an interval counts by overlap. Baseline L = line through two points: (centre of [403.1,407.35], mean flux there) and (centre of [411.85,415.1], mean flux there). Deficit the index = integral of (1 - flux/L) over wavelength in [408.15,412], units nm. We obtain 0.26 nm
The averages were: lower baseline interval 36.3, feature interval 34.1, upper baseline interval 36.9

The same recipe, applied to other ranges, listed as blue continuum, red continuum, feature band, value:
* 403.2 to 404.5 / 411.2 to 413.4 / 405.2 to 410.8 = 0.31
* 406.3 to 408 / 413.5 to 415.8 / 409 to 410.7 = 0.23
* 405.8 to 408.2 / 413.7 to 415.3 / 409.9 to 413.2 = 0.23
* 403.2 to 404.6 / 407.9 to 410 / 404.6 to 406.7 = 0.00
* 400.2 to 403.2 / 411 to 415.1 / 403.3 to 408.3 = 0.13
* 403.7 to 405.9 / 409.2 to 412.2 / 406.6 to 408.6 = -0.07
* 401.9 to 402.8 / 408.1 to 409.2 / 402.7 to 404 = 0.08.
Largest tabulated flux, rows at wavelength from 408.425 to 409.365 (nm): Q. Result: 37.4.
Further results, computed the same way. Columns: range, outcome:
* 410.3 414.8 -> 39.3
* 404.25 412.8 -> 40.4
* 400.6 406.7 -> 41.3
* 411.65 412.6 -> 38.8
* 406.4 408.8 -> 39.1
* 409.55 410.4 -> 34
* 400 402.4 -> 41.4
